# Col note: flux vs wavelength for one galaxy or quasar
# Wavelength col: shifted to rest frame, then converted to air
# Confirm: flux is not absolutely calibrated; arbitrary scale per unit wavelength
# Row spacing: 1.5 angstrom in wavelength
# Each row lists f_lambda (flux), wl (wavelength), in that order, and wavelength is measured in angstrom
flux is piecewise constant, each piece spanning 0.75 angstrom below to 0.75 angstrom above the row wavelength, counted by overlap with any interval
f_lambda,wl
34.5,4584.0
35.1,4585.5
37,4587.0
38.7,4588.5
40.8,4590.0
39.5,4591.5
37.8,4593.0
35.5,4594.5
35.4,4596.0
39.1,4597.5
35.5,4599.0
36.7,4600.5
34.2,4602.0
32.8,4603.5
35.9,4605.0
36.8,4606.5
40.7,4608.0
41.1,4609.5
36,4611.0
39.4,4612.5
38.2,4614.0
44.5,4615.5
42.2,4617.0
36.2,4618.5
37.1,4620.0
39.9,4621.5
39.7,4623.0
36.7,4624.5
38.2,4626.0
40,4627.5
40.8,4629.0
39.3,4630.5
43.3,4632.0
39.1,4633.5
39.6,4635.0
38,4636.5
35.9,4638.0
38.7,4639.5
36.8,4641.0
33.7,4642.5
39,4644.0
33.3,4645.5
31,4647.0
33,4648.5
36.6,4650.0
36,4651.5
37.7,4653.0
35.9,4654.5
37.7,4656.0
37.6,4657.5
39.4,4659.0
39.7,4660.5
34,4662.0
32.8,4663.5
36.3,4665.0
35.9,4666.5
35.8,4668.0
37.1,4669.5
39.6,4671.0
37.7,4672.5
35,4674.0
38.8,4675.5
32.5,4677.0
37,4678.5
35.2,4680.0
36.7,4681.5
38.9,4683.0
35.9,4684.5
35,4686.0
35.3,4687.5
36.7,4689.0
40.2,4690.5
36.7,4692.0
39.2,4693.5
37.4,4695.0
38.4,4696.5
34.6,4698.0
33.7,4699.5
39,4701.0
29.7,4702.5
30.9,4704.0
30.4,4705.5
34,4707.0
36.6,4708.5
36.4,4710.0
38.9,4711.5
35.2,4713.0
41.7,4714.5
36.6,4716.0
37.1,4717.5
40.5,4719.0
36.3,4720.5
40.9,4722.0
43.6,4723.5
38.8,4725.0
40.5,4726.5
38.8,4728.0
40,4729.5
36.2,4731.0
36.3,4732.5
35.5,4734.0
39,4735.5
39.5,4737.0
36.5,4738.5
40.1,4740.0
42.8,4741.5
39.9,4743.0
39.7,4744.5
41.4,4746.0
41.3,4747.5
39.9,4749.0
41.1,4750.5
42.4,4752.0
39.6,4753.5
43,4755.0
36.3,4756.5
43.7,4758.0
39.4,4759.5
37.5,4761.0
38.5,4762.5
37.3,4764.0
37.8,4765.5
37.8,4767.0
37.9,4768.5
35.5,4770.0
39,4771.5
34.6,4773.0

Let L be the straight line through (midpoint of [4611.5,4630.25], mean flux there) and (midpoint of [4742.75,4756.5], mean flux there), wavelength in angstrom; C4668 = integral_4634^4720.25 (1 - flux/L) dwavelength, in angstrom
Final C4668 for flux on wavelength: 7.7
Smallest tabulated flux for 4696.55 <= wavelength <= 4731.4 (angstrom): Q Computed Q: 29.7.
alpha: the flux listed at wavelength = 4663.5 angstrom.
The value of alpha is 32.8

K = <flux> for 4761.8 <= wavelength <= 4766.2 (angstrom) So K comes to 37.9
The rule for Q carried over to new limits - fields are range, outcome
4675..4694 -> 32.5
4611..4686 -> 31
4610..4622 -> 36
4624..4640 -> 35.9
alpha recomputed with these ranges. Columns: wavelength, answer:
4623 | 39.7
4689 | 36.7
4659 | 39.4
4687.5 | 35.3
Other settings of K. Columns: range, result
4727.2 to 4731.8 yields 38.3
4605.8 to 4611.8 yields 38.7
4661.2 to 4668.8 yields 35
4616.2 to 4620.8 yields 38.6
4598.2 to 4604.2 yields 34.9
